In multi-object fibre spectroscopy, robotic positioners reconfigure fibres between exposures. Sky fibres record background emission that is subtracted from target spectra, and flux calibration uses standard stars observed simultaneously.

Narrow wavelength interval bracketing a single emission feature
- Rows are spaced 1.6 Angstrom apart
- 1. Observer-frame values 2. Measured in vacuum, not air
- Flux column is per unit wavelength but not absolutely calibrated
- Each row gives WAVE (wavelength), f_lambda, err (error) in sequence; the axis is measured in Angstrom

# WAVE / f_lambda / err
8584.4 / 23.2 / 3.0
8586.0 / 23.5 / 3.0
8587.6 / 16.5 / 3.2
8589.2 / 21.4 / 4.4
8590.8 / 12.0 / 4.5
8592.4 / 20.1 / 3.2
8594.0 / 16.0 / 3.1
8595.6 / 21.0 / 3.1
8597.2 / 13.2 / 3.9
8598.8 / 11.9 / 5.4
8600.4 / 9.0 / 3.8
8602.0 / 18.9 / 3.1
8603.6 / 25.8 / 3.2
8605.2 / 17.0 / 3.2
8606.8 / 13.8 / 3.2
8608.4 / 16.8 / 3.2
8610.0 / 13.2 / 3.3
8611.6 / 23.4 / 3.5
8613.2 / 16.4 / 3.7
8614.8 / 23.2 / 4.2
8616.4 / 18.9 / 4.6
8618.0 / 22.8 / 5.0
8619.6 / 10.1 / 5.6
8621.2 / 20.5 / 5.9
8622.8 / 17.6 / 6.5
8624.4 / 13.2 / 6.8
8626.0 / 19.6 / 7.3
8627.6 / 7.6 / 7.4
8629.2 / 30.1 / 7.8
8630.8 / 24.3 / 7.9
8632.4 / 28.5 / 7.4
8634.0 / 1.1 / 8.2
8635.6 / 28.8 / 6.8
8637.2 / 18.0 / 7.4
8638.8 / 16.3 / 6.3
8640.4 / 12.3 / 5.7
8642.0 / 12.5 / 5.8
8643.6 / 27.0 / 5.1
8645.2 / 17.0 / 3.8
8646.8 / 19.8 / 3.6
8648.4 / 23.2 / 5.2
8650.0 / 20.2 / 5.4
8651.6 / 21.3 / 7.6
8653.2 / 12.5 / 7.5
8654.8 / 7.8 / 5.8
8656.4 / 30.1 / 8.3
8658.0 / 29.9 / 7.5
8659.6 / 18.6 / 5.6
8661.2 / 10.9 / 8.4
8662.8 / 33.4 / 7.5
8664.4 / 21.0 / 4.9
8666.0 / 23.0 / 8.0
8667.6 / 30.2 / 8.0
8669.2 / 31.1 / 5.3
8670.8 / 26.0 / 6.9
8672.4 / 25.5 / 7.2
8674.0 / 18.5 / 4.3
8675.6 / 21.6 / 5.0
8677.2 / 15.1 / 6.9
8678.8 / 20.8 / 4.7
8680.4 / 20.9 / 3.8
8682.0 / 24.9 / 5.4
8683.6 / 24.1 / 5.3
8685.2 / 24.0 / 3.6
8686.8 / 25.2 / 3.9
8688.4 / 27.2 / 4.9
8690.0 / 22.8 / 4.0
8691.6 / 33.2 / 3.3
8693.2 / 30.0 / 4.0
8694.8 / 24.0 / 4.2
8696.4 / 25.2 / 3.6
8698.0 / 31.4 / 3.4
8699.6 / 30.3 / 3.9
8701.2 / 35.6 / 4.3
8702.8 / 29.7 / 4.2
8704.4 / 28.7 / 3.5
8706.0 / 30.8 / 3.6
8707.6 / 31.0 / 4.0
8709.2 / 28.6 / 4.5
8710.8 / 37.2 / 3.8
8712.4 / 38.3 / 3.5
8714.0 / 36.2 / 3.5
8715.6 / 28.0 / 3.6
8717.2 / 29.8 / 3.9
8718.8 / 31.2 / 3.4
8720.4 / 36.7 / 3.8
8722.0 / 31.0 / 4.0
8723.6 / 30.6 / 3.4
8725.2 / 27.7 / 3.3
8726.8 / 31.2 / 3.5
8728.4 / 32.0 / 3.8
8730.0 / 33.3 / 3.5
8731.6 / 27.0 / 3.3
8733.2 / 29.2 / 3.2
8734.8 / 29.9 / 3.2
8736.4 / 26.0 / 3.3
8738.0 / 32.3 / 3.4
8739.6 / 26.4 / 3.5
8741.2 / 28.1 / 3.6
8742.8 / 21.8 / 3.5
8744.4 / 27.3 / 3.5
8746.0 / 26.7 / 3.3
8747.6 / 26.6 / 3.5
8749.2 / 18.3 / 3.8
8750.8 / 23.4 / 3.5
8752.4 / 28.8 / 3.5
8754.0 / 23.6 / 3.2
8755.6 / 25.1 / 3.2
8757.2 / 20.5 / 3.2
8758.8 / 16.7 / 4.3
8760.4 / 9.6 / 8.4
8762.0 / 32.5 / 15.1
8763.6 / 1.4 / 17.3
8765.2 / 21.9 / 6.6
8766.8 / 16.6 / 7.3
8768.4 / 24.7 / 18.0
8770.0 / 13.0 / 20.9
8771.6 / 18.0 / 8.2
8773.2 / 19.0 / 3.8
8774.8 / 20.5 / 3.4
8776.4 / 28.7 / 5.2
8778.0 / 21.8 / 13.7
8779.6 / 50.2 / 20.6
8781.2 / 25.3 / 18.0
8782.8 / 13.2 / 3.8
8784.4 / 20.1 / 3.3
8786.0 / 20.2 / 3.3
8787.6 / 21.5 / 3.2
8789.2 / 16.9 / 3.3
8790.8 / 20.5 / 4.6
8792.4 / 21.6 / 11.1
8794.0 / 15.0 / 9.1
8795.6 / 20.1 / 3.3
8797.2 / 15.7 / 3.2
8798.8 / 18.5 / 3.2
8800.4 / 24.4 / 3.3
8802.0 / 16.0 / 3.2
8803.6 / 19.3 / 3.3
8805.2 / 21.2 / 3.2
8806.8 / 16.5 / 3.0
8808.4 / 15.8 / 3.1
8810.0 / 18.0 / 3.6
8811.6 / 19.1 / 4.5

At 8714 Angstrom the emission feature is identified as Mg II 2798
